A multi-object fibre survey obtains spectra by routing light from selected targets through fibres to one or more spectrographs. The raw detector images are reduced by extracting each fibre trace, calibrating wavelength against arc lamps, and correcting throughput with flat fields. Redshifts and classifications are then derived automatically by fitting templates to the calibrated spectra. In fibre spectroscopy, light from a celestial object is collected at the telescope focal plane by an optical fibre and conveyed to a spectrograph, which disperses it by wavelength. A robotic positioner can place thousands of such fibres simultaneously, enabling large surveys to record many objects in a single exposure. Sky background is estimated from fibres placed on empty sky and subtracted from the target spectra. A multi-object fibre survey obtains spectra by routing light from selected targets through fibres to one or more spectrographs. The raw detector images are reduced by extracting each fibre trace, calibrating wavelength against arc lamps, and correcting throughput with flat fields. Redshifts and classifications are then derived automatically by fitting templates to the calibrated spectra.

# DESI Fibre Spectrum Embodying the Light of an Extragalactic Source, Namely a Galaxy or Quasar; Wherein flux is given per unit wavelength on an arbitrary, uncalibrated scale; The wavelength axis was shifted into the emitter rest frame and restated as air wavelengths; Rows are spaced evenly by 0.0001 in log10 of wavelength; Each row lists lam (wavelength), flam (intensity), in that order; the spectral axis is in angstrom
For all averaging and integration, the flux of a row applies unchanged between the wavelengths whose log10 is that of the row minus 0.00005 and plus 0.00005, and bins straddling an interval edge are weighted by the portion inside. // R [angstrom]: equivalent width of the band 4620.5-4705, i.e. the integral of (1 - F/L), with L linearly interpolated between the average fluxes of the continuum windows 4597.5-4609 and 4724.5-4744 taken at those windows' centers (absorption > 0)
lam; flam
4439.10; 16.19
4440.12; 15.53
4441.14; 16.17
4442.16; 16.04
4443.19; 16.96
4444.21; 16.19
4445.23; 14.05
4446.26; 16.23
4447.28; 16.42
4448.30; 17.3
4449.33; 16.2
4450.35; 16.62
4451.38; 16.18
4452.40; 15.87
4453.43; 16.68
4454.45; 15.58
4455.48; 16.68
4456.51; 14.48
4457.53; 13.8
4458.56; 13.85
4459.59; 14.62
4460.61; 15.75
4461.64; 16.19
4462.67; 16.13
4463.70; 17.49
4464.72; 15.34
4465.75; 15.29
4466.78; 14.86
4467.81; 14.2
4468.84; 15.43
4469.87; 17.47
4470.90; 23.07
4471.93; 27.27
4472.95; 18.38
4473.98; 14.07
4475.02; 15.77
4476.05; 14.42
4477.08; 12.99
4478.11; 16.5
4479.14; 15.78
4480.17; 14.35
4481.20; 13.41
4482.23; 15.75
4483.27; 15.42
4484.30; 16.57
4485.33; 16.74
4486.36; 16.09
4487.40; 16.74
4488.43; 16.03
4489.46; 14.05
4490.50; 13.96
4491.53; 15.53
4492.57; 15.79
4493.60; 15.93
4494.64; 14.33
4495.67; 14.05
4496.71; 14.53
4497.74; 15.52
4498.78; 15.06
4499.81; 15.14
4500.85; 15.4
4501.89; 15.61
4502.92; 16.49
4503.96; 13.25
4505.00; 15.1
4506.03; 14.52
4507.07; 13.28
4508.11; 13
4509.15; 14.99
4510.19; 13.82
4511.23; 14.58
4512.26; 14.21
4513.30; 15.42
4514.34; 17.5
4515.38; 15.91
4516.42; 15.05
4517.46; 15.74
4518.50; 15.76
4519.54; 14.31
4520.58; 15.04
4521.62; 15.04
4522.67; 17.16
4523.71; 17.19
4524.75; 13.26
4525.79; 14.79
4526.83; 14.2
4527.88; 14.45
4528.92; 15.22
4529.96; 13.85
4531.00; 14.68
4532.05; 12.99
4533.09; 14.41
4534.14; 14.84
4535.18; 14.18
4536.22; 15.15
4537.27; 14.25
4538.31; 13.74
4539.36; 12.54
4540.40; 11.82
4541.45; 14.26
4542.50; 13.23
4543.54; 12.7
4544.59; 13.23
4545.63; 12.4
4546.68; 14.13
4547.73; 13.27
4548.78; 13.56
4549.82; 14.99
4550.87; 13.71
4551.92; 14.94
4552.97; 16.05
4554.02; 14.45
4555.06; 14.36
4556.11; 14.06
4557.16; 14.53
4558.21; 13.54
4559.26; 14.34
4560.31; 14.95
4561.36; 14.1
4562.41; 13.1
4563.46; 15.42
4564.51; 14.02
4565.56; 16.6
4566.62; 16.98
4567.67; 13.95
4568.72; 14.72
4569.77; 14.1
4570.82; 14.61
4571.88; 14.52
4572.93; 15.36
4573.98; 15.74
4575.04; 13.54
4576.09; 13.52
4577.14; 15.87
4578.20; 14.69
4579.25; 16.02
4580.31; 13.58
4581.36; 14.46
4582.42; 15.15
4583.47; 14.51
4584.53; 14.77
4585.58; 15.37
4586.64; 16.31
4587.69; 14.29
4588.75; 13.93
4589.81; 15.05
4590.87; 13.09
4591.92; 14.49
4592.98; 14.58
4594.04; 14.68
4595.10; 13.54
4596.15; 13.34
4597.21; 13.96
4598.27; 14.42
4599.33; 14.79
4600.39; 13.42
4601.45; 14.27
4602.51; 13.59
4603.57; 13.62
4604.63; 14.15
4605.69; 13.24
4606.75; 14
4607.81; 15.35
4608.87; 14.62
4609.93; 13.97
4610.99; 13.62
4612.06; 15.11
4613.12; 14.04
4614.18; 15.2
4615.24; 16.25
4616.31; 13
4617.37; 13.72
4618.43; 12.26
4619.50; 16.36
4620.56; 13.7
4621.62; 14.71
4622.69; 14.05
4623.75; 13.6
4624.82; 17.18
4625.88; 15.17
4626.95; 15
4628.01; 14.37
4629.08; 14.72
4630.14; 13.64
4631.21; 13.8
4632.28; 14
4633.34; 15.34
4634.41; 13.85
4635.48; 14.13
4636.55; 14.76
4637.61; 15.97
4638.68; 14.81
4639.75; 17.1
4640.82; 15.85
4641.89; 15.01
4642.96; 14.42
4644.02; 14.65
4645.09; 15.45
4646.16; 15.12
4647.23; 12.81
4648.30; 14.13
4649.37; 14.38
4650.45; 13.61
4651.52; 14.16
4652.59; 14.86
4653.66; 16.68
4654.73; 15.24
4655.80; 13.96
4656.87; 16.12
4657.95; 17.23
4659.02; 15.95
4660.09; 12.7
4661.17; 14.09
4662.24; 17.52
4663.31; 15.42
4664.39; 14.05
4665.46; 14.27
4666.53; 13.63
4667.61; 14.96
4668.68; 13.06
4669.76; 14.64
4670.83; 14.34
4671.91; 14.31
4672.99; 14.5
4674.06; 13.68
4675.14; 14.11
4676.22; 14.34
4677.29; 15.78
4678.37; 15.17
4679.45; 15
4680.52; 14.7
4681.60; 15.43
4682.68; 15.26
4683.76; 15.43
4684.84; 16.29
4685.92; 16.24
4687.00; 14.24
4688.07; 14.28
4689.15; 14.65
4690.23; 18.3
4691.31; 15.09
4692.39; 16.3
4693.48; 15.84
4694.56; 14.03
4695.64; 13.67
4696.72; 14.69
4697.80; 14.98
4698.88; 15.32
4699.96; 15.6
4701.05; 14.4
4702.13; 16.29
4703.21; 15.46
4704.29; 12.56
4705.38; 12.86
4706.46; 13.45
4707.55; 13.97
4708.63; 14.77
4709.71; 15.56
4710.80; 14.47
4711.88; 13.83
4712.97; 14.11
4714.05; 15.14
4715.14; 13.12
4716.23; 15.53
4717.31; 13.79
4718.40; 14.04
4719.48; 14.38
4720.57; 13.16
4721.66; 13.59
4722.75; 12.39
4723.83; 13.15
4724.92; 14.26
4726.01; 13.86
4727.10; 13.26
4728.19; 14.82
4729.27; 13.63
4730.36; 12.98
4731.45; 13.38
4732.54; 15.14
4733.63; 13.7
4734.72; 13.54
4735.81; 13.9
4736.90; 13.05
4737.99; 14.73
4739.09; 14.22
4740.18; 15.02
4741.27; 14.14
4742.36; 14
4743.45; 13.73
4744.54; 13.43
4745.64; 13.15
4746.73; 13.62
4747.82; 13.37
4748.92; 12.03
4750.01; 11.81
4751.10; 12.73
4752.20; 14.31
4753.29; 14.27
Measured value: -4.9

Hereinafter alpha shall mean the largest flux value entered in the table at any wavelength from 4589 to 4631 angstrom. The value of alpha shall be 17.18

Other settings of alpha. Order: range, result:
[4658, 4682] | 17.52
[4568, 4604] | 16.31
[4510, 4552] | 17.5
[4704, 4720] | 15.56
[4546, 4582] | 16.98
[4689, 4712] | 18.3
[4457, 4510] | 27.27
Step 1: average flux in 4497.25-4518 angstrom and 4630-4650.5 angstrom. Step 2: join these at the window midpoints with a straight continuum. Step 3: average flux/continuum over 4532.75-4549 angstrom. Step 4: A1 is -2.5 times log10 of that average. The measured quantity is 0.10 mag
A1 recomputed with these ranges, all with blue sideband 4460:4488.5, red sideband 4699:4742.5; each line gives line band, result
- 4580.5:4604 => 0.07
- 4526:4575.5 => 0.10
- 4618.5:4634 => 0.03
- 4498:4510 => 0.10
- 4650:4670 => -0.02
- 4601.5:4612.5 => 0.07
